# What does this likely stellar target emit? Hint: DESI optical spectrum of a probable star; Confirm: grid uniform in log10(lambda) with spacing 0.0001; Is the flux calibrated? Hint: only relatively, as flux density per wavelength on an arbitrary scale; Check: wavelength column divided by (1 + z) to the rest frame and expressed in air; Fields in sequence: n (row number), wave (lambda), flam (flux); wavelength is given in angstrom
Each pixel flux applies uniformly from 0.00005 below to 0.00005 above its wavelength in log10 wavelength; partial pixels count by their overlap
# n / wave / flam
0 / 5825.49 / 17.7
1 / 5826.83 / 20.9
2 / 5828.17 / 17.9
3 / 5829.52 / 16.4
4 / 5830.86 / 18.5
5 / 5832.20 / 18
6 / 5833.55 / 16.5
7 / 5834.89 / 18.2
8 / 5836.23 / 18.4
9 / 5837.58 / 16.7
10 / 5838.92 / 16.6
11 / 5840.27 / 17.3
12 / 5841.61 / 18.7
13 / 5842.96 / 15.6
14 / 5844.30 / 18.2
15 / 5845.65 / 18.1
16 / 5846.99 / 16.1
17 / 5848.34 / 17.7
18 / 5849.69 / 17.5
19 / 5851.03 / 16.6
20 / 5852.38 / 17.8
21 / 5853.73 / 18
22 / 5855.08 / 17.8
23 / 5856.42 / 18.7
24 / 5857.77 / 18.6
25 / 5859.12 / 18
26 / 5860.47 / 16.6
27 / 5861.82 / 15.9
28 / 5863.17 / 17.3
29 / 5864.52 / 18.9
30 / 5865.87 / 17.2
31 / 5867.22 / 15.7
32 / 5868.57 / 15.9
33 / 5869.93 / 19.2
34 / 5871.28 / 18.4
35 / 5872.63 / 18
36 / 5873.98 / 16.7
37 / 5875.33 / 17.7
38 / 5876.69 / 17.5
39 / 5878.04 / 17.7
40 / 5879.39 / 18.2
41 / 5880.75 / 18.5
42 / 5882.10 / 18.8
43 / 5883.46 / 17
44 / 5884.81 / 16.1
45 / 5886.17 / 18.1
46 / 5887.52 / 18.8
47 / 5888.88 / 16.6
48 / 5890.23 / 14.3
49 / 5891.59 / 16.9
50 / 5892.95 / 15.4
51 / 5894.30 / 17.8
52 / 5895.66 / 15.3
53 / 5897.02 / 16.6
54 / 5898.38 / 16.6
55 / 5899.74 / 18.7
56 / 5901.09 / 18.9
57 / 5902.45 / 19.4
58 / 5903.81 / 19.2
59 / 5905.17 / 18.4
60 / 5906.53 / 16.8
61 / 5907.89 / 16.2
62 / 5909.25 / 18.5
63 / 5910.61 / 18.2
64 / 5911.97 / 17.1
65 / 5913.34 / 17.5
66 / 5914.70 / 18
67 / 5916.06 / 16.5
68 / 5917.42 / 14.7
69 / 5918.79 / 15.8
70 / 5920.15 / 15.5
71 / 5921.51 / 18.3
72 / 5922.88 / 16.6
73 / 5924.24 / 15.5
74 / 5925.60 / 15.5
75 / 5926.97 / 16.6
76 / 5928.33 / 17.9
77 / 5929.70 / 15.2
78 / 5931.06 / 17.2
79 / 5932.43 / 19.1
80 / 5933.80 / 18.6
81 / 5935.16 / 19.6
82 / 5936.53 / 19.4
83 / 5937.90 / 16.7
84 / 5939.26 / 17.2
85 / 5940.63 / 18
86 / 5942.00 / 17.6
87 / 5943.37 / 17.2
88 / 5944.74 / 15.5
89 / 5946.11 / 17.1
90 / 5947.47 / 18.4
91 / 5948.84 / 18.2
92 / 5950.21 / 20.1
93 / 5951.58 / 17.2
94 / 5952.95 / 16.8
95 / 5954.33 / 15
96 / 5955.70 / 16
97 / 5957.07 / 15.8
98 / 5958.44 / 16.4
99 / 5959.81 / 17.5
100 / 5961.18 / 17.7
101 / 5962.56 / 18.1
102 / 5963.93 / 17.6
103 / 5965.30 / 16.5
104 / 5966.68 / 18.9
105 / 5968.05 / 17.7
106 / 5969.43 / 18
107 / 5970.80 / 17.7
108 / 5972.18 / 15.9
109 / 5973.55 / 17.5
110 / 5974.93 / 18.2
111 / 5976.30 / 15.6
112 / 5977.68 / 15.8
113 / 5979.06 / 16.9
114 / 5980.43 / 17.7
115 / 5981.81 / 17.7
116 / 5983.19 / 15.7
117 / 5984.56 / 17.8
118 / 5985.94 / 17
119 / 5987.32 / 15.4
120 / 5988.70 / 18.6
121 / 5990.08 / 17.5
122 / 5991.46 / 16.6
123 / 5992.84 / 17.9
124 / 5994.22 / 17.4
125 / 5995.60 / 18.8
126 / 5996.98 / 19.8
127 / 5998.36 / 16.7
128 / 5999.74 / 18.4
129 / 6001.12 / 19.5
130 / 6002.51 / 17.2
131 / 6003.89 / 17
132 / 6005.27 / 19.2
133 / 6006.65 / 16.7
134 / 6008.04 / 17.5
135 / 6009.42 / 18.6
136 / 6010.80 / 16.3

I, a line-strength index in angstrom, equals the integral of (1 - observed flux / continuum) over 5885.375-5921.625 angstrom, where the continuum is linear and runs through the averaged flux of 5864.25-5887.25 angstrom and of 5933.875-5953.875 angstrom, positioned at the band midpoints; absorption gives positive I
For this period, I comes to 1.1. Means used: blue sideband 17.6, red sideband 17.8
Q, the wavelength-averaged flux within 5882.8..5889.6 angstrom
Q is 17.3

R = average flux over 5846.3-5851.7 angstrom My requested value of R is 17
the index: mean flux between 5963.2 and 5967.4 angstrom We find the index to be 17.7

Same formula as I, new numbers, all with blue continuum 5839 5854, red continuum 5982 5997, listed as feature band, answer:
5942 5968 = 0.2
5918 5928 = 0.6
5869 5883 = -0.5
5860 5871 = 0.1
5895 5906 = -0.3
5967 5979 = 0.2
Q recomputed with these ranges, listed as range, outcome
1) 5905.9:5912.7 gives 17.3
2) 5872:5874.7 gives 17.4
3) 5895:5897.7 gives 15.9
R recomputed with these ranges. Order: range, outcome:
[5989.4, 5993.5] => 17.3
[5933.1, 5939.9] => 18.3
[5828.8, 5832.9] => 17.6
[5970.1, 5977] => 17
